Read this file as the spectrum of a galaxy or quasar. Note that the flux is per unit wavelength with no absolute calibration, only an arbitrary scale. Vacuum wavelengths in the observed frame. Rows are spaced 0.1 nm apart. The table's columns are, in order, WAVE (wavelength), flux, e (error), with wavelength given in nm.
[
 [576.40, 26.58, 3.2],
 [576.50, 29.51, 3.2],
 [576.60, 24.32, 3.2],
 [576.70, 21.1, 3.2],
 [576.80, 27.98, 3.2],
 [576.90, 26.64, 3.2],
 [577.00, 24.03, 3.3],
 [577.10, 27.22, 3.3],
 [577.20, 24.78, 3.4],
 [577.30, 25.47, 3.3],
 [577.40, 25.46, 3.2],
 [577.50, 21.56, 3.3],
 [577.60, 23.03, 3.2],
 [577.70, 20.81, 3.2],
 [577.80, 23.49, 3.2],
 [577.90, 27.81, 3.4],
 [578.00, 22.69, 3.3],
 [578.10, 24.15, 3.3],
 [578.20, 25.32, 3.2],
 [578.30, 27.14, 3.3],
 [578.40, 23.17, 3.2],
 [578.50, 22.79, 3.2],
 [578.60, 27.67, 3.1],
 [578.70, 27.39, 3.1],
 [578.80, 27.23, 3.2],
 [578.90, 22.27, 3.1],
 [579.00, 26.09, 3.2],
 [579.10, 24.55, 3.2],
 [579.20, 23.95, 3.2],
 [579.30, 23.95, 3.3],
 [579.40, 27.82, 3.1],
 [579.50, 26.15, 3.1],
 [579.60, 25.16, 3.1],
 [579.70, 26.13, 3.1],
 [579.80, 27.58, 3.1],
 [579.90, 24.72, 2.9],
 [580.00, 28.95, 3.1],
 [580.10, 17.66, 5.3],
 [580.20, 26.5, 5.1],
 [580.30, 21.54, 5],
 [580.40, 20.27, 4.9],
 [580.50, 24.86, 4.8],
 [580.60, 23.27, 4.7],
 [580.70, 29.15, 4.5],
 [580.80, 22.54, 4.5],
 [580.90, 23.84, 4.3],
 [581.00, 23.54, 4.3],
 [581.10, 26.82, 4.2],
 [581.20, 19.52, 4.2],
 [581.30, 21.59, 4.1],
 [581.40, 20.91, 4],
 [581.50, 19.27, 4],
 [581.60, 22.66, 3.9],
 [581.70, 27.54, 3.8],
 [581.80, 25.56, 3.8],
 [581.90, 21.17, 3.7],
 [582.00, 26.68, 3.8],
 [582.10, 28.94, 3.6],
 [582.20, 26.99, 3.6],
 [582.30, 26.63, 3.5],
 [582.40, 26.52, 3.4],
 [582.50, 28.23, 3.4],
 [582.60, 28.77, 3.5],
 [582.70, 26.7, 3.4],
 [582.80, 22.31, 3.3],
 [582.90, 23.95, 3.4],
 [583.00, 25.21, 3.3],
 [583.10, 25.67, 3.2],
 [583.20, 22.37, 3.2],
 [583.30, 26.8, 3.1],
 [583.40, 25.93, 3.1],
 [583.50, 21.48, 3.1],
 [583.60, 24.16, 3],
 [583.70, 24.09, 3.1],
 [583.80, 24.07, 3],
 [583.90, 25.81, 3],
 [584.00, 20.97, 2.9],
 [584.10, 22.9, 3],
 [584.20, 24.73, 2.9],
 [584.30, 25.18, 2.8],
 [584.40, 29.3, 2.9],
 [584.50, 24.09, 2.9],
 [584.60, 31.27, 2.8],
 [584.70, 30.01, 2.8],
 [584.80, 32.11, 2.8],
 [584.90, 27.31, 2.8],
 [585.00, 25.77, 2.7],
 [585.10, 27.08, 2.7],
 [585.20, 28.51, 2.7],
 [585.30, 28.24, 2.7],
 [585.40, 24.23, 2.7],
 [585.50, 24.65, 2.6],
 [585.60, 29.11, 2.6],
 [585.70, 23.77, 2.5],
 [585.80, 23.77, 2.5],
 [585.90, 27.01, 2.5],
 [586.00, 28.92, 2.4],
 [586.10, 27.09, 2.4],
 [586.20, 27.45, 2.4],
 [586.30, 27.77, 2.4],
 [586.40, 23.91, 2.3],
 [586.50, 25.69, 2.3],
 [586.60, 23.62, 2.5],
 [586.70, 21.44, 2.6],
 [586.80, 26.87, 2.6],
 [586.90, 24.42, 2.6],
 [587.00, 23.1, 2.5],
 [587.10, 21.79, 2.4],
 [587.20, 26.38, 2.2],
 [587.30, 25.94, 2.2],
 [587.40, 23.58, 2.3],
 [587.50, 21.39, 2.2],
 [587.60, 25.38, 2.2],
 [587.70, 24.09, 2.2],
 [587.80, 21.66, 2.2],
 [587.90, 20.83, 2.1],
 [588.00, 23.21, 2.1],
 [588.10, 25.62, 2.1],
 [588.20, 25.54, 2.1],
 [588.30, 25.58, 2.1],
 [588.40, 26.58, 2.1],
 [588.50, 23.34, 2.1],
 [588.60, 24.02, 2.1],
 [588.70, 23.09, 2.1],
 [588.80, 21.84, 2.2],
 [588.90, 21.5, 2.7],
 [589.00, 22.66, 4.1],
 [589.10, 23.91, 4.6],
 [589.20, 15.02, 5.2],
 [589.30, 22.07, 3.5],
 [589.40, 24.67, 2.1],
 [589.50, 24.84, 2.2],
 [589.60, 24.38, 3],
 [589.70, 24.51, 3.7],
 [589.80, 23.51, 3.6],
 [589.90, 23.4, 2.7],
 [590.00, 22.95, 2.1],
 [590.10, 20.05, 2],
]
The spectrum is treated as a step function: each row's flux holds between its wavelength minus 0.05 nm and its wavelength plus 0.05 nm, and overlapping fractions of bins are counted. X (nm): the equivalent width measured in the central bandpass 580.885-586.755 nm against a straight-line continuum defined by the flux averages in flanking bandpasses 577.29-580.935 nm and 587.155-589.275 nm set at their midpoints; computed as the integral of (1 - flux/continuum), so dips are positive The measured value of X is -0.36 nm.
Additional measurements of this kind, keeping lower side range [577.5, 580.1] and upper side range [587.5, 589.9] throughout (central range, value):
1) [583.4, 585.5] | -0.173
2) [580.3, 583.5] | -0.012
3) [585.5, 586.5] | -0.110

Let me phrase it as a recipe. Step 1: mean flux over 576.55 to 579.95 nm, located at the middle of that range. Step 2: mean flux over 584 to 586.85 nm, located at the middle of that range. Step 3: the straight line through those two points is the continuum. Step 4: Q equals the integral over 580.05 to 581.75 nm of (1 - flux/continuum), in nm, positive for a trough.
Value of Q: 0.17 nm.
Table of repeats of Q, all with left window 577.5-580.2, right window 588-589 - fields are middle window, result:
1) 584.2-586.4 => -0.26 nm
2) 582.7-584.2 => 0.02 nm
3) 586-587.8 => -0.04 nm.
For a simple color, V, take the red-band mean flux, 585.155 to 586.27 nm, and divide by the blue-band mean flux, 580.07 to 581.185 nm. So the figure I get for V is 1.13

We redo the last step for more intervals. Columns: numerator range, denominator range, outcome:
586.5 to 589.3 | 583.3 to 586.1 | 0.90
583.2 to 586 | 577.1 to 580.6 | 1.05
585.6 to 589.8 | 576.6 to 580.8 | 0.97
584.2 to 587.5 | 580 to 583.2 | 1.07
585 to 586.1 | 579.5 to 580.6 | 1.09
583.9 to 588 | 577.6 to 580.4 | 1.03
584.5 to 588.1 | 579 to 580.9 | 1.04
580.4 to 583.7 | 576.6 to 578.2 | 1.01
